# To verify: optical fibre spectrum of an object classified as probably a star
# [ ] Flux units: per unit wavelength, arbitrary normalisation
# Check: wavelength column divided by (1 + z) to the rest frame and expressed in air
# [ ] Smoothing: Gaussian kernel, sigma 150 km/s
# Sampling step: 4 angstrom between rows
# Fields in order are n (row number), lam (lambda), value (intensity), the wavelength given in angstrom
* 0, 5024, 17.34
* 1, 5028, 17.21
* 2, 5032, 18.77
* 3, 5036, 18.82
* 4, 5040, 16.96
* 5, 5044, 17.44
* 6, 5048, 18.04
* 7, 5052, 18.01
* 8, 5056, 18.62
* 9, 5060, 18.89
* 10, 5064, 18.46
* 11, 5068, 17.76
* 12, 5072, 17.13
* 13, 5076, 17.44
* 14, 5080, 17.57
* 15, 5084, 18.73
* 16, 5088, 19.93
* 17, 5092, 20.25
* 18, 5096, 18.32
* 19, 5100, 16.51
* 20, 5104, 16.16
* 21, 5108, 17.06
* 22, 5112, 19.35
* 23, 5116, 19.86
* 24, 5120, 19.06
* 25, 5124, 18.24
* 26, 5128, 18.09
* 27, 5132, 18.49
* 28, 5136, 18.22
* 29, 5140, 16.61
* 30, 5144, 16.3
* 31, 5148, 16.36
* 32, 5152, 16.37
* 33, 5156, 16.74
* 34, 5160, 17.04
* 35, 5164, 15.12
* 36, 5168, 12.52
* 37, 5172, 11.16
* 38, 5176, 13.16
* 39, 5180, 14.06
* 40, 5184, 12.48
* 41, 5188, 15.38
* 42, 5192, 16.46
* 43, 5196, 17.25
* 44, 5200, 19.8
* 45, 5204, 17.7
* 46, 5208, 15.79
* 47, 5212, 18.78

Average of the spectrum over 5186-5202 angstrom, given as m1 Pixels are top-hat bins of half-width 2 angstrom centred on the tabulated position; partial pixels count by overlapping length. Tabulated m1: 17.2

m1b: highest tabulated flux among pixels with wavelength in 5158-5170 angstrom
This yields 17.04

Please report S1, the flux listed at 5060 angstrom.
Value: 18.89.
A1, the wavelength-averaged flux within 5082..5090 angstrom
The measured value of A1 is 19.3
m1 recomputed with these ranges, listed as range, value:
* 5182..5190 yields 13.9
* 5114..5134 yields 18.7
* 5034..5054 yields 17.9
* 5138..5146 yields 16.5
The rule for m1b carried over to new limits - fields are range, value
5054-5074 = 18.89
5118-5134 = 19.06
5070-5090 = 19.93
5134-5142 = 18.22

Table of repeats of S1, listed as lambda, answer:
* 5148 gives 16.36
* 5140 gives 16.61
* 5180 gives 14.06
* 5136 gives 18.22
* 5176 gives 13.16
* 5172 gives 11.16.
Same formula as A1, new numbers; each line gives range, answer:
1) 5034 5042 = 17.9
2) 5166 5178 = 12.3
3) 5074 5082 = 17.5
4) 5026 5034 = 18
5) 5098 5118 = 17.8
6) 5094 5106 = 17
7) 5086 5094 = 20.1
